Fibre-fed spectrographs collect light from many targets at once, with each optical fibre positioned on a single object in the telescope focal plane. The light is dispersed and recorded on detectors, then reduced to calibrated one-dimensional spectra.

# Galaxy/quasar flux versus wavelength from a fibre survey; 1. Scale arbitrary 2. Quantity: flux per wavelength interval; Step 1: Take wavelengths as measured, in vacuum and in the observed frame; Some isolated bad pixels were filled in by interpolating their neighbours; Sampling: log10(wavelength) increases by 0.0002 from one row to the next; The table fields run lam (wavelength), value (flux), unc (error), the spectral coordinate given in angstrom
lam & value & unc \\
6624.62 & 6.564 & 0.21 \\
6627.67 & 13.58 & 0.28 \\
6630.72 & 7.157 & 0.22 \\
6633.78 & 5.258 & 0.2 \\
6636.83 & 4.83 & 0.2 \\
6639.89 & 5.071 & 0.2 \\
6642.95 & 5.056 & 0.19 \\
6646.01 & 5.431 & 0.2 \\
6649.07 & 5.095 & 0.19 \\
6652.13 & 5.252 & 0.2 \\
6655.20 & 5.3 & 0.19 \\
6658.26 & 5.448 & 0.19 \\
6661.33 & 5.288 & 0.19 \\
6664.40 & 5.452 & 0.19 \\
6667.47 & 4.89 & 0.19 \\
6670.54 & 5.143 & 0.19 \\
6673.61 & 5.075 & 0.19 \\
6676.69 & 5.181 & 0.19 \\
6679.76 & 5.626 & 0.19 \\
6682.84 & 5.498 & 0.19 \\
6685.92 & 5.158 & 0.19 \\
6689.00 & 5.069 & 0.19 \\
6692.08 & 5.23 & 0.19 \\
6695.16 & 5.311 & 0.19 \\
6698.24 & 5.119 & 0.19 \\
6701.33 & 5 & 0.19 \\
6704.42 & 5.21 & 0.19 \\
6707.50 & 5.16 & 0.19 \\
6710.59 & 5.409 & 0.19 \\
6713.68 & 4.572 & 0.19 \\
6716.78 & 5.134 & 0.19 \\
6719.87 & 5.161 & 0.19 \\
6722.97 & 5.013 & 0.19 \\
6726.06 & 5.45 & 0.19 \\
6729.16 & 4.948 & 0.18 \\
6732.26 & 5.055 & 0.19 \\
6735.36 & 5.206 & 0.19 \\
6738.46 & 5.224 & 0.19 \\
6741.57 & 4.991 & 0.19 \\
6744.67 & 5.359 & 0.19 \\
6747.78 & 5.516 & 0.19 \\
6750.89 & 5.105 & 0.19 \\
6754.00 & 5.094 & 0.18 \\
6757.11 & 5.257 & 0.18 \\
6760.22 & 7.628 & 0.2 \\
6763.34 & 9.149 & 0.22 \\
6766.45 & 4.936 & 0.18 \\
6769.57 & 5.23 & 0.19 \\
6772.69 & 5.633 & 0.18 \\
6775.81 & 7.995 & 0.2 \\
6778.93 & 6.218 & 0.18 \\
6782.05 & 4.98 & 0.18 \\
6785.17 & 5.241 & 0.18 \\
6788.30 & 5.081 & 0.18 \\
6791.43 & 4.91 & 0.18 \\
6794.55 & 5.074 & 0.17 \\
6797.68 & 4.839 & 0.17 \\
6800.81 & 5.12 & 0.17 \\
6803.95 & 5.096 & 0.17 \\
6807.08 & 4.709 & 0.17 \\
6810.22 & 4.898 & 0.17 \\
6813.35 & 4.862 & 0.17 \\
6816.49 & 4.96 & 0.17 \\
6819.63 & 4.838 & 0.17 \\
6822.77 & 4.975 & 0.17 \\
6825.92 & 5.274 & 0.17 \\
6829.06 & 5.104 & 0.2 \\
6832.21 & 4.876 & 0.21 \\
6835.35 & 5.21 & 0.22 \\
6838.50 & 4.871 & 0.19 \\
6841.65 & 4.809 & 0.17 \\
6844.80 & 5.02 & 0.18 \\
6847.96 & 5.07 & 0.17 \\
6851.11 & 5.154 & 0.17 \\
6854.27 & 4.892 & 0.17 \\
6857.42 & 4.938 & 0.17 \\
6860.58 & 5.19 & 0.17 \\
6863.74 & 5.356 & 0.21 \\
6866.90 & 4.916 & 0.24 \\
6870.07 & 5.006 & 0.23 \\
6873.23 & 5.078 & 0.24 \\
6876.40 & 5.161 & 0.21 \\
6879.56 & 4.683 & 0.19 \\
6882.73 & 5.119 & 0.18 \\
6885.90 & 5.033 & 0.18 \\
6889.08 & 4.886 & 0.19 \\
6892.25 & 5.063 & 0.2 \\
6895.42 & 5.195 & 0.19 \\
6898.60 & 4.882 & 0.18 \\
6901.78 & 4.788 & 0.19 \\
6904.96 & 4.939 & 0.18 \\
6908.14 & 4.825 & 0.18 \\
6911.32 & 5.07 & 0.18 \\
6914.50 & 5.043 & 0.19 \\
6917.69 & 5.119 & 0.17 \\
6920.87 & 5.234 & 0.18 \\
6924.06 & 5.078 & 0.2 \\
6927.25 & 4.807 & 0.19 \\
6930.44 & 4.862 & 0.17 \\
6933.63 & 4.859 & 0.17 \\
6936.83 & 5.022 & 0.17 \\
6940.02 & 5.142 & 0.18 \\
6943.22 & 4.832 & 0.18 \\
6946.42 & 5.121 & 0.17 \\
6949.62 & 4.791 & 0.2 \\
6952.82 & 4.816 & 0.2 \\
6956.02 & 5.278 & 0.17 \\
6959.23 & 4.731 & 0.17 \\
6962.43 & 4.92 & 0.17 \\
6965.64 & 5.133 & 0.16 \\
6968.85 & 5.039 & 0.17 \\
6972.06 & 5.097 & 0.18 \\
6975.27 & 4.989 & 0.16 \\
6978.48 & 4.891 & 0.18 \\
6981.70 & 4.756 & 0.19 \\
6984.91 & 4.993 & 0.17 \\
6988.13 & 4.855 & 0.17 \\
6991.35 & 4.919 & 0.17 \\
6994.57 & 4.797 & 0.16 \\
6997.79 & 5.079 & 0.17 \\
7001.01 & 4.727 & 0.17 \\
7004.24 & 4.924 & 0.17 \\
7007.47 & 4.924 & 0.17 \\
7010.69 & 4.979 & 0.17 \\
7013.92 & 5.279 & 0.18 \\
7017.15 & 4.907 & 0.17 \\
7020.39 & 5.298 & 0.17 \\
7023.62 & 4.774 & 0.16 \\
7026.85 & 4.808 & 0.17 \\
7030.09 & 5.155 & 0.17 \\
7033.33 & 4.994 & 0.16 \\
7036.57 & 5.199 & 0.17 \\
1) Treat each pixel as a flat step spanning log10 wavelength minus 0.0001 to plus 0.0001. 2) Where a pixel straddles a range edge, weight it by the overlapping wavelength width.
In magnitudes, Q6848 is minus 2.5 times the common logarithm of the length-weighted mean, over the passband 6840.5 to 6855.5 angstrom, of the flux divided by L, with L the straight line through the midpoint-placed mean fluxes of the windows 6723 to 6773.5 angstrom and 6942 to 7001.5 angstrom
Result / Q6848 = 0.065 mag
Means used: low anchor 5.59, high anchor 4.94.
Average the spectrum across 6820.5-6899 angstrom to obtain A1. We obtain 5.03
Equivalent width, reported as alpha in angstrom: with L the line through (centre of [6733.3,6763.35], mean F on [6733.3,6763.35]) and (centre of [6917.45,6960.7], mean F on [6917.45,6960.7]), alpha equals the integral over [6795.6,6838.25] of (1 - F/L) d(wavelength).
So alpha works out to 3.5 angstrom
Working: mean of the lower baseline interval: 5.67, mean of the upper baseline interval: 4.97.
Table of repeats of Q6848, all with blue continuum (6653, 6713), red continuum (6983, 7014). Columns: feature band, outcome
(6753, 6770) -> -0.22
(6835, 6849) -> 0.02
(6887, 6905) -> 0.01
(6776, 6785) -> -0.15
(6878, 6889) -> 0.02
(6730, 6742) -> 0.01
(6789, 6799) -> 0.04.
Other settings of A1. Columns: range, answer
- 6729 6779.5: 5.81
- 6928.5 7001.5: 4.94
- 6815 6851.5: 5.01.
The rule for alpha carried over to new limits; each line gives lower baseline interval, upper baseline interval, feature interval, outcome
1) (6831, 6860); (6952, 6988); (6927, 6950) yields 0.13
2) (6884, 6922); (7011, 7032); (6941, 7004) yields 1.05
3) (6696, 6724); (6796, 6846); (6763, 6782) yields -4.59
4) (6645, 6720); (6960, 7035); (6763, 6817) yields -3.13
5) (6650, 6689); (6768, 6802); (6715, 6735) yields 0.92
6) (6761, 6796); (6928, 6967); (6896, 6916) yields 0.96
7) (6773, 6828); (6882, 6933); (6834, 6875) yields 0.63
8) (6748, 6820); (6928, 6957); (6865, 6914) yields 1.59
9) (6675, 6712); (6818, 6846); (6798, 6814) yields 0.35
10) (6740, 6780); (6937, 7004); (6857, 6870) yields 0.90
